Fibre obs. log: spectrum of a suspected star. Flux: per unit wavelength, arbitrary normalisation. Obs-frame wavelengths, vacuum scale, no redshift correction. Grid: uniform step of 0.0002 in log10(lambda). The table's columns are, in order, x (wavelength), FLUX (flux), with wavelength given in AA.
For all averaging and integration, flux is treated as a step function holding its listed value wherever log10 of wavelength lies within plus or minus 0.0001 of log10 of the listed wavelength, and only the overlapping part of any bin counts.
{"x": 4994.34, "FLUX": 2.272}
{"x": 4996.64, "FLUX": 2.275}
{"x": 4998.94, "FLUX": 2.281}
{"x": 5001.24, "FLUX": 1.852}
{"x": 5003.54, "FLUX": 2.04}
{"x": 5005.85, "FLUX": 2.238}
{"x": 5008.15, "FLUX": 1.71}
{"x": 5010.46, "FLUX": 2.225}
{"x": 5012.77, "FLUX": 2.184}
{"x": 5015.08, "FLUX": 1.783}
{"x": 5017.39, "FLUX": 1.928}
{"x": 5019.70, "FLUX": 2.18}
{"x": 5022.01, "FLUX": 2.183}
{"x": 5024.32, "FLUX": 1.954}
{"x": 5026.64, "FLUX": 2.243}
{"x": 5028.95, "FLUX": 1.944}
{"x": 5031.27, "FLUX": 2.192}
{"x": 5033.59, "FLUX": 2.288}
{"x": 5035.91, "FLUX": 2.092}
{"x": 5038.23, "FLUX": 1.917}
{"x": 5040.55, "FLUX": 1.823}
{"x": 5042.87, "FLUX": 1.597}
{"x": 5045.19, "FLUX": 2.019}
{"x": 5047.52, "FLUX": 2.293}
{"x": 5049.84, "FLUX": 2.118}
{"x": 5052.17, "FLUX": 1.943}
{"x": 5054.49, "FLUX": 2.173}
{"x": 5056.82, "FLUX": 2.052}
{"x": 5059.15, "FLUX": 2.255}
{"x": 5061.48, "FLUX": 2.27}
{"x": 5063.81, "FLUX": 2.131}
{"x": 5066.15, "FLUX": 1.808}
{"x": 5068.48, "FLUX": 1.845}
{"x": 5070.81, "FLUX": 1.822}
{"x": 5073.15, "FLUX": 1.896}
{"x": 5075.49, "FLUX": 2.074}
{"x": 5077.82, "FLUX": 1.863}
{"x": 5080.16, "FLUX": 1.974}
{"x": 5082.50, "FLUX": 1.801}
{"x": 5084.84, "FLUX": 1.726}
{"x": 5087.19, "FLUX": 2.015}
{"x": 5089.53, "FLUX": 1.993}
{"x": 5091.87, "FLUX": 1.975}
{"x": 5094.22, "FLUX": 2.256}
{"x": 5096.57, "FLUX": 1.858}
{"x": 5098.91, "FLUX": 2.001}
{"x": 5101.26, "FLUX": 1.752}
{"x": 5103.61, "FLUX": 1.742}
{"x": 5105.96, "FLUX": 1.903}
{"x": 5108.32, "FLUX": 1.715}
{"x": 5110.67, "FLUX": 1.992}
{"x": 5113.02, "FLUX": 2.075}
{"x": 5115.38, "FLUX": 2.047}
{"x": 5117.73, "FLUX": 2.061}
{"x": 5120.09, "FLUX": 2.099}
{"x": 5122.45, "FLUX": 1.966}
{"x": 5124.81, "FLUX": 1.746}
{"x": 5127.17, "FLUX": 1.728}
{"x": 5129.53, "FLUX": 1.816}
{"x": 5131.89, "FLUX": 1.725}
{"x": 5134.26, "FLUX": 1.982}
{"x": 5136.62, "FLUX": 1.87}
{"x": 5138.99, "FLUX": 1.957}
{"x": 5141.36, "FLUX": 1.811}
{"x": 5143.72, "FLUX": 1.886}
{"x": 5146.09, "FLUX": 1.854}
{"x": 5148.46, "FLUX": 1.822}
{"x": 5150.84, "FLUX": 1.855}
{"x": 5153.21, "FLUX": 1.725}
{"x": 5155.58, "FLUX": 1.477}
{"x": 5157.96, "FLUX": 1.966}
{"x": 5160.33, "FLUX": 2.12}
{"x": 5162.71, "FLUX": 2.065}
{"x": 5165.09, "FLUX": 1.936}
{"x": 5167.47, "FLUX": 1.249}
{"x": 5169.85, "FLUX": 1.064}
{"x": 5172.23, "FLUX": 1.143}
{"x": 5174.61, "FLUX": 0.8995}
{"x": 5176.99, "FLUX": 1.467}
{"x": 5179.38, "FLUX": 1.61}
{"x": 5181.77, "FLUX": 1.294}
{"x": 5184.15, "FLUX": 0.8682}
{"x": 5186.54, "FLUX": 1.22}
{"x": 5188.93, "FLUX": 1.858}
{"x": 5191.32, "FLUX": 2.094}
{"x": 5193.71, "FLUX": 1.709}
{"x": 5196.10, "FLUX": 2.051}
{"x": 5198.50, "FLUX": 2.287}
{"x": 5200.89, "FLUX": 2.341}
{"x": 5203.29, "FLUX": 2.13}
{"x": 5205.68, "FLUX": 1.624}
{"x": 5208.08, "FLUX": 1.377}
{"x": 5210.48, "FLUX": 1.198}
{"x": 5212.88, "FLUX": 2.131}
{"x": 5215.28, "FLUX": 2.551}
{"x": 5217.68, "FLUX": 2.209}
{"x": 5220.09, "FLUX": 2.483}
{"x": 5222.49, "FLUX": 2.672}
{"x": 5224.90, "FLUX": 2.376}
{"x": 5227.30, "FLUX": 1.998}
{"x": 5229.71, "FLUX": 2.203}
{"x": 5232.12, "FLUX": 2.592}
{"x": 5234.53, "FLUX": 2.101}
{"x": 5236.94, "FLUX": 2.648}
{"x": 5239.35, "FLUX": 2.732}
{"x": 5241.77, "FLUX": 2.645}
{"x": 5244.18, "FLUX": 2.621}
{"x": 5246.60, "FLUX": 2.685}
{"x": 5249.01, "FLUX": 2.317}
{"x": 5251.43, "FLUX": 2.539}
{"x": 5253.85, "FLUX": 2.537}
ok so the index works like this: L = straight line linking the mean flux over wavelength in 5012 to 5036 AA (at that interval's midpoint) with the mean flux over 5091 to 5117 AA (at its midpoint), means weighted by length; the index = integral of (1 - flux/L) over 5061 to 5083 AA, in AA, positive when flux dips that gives 0.61 AA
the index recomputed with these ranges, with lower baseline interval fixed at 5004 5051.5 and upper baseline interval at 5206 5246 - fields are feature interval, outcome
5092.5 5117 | 2.3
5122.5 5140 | 2.6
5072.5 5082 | 0.7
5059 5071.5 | 0.5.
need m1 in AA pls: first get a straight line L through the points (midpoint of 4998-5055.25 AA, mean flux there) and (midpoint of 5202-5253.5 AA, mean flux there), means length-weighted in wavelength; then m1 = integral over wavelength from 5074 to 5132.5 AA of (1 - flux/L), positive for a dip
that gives 5.98 AA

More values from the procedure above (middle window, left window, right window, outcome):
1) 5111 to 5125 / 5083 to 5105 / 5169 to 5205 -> -1.34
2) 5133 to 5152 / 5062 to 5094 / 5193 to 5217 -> 0.62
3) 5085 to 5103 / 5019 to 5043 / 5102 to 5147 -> -0.11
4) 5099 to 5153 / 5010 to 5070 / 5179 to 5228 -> 2.67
